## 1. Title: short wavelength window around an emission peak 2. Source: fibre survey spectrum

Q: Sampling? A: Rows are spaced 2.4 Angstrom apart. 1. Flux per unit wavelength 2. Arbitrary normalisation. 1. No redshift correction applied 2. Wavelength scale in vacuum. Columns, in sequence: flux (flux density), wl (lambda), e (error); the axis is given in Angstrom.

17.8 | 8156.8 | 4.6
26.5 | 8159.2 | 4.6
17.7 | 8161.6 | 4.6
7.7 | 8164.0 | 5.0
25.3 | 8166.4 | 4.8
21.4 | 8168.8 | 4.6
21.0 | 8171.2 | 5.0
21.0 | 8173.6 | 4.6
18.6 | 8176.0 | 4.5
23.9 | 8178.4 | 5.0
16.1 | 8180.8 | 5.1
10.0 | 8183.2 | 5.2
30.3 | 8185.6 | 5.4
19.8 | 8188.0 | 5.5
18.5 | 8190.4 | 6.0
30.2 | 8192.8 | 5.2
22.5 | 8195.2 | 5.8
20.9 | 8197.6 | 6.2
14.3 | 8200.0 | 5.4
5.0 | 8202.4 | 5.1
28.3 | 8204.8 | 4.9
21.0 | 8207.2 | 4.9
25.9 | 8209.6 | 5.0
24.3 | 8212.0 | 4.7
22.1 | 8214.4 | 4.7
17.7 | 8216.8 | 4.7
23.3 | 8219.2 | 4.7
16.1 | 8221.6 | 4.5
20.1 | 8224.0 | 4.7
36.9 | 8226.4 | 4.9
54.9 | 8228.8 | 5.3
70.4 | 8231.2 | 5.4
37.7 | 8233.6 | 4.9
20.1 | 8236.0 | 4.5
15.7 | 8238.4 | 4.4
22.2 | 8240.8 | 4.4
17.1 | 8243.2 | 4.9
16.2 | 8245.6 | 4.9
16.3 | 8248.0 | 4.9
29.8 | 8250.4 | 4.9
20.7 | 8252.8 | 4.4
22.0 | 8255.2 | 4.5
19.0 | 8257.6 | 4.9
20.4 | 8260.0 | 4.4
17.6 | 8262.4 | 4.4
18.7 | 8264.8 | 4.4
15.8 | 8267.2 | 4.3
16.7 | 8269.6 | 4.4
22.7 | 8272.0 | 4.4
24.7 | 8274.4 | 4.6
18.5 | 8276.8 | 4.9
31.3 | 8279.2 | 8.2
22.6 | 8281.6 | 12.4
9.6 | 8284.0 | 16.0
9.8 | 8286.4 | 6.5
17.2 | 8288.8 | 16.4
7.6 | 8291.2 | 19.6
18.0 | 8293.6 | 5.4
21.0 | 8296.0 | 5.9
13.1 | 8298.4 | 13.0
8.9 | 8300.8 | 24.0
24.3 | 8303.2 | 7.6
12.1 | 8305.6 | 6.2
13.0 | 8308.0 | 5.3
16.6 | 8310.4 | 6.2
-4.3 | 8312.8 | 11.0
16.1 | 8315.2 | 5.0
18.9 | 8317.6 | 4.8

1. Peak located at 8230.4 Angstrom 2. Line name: Hgamma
